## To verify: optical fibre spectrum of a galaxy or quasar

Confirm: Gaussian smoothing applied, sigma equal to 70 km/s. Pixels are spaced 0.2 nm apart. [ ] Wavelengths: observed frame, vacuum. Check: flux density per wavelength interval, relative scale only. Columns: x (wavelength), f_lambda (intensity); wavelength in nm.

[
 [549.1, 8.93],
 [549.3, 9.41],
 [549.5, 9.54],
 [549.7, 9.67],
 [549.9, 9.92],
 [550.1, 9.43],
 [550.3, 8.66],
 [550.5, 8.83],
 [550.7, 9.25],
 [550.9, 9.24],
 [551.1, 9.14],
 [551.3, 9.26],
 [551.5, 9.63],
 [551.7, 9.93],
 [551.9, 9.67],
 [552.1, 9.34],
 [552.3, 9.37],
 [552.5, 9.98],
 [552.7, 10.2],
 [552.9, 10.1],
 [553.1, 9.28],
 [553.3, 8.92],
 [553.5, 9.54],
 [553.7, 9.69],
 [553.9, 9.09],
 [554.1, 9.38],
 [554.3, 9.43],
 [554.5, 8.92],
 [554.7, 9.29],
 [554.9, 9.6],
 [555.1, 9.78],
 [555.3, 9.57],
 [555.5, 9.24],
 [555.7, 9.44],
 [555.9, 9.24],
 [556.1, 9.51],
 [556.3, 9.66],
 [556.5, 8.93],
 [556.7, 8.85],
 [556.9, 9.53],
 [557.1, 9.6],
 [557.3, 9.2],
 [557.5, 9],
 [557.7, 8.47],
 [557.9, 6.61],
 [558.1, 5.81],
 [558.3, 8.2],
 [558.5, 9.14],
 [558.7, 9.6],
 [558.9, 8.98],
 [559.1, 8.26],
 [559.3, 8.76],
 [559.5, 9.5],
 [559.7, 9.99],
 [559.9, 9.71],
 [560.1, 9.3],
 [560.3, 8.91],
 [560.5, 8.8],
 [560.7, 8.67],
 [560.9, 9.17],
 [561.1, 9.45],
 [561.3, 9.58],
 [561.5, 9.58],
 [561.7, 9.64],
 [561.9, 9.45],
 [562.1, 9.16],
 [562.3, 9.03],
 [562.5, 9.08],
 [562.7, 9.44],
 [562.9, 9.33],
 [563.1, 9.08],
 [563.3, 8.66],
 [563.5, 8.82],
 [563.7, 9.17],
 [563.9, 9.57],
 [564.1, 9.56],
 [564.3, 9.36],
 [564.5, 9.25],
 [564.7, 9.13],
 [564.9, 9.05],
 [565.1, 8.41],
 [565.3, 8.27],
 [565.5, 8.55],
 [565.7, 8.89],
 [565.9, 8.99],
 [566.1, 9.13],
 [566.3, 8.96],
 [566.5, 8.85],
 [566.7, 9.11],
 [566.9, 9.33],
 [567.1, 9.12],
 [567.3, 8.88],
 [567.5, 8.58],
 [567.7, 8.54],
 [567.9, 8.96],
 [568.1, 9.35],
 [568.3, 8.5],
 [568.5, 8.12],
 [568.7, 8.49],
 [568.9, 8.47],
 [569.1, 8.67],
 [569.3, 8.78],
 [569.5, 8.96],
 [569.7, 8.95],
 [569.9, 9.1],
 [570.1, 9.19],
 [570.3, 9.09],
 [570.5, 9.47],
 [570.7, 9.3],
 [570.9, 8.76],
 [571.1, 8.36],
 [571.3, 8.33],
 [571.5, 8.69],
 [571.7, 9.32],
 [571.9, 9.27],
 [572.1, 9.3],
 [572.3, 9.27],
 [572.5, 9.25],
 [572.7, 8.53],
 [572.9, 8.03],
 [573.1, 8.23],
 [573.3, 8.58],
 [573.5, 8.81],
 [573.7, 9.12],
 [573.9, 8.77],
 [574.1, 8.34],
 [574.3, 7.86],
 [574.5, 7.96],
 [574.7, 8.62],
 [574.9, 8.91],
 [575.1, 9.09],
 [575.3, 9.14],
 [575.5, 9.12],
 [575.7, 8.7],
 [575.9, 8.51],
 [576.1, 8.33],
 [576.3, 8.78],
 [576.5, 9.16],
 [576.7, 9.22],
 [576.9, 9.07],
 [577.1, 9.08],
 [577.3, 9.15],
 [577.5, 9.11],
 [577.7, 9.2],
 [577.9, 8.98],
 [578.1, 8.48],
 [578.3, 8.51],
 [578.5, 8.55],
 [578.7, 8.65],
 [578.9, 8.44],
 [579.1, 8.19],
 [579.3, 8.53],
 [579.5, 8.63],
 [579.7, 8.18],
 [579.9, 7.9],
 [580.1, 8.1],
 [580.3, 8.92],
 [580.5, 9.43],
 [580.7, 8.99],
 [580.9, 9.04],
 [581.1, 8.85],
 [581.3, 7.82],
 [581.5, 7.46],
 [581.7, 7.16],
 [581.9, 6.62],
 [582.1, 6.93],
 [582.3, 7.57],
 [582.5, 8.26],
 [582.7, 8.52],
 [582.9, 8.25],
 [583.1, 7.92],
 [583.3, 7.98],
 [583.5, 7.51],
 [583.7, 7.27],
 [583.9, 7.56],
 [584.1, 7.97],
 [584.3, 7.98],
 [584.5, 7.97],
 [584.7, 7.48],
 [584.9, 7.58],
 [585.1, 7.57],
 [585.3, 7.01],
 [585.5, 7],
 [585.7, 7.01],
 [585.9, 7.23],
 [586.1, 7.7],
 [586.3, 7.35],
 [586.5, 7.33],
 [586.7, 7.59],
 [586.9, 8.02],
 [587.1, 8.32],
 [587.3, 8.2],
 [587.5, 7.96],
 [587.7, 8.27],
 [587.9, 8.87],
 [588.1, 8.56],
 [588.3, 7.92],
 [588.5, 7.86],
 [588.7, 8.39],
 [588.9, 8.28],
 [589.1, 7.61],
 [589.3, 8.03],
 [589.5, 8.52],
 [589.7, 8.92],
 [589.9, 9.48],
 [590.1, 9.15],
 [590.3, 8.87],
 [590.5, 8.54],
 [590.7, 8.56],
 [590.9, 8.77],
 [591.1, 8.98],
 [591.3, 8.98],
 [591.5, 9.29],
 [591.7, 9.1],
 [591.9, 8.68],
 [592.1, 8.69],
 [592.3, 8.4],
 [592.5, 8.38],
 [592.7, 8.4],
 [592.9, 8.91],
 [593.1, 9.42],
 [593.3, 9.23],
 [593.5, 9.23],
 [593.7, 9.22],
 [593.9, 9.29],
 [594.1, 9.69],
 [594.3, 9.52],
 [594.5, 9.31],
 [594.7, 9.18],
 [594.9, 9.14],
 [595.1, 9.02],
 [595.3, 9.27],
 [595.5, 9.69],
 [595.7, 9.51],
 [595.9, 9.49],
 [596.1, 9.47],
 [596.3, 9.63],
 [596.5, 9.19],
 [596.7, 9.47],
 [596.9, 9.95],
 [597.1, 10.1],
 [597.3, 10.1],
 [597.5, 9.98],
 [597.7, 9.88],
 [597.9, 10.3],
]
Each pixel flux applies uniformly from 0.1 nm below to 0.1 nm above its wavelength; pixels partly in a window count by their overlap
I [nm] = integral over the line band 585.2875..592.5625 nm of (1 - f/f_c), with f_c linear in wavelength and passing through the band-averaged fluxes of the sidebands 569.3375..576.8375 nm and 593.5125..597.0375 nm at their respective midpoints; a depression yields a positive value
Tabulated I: 0.76 nm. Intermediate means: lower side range 8.82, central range 8.28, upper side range 9.42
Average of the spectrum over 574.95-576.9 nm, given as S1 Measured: 8.9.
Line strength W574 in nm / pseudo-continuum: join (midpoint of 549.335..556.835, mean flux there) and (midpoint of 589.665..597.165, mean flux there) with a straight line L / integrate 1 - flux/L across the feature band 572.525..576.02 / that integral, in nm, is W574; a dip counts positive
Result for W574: 0.250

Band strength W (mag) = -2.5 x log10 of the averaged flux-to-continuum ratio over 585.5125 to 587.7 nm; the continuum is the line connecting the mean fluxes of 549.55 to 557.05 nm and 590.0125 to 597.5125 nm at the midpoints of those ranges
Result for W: 0.201 mag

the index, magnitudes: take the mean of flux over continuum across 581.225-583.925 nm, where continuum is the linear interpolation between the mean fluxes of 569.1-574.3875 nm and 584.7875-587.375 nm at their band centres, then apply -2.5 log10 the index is 0.03 mag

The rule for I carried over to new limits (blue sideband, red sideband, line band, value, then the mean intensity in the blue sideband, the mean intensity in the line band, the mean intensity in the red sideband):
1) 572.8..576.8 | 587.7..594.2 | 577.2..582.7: 0.21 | 8.66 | 8.36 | 8.75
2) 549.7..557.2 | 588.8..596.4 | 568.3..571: 0.11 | 9.42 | 8.86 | 9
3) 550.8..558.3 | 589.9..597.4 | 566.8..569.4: 0.13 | 9.21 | 8.75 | 9.19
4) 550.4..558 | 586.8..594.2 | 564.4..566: 0.05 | 9.31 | 8.82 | 8.68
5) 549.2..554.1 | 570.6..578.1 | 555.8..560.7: 0.20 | 9.46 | 8.89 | 8.81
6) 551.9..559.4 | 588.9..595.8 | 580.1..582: 0.16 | 9.13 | 8.25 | 8.96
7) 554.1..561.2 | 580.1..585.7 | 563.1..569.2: -0.18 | 9.04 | 8.89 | 7.86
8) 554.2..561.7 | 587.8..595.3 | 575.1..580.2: 0.12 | 9.07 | 8.72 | 8.83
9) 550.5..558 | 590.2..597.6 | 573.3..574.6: 0.11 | 9.31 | 8.48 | 9.21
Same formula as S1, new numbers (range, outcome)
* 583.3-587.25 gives 7.57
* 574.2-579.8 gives 8.72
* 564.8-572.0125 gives 8.86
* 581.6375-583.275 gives 7.68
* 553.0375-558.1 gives 9.12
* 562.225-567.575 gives 9.02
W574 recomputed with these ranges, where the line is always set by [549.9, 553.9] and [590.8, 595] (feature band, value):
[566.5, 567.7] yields 0.04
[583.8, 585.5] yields 0.28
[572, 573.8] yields 0.09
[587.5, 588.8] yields 0.11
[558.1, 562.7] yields 0.12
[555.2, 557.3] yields 0.01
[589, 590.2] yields 0.06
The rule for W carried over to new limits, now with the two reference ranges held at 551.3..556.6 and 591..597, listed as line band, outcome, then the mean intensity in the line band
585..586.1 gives 0.27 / 7.21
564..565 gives 0.02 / 9.27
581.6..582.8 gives 0.23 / 7.51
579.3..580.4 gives 0.11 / 8.36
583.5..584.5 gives 0.20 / 7.7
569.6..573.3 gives 0.05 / 8.9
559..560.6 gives 0.03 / 9.15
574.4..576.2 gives 0.07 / 8.71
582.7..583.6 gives 0.16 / 7.98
